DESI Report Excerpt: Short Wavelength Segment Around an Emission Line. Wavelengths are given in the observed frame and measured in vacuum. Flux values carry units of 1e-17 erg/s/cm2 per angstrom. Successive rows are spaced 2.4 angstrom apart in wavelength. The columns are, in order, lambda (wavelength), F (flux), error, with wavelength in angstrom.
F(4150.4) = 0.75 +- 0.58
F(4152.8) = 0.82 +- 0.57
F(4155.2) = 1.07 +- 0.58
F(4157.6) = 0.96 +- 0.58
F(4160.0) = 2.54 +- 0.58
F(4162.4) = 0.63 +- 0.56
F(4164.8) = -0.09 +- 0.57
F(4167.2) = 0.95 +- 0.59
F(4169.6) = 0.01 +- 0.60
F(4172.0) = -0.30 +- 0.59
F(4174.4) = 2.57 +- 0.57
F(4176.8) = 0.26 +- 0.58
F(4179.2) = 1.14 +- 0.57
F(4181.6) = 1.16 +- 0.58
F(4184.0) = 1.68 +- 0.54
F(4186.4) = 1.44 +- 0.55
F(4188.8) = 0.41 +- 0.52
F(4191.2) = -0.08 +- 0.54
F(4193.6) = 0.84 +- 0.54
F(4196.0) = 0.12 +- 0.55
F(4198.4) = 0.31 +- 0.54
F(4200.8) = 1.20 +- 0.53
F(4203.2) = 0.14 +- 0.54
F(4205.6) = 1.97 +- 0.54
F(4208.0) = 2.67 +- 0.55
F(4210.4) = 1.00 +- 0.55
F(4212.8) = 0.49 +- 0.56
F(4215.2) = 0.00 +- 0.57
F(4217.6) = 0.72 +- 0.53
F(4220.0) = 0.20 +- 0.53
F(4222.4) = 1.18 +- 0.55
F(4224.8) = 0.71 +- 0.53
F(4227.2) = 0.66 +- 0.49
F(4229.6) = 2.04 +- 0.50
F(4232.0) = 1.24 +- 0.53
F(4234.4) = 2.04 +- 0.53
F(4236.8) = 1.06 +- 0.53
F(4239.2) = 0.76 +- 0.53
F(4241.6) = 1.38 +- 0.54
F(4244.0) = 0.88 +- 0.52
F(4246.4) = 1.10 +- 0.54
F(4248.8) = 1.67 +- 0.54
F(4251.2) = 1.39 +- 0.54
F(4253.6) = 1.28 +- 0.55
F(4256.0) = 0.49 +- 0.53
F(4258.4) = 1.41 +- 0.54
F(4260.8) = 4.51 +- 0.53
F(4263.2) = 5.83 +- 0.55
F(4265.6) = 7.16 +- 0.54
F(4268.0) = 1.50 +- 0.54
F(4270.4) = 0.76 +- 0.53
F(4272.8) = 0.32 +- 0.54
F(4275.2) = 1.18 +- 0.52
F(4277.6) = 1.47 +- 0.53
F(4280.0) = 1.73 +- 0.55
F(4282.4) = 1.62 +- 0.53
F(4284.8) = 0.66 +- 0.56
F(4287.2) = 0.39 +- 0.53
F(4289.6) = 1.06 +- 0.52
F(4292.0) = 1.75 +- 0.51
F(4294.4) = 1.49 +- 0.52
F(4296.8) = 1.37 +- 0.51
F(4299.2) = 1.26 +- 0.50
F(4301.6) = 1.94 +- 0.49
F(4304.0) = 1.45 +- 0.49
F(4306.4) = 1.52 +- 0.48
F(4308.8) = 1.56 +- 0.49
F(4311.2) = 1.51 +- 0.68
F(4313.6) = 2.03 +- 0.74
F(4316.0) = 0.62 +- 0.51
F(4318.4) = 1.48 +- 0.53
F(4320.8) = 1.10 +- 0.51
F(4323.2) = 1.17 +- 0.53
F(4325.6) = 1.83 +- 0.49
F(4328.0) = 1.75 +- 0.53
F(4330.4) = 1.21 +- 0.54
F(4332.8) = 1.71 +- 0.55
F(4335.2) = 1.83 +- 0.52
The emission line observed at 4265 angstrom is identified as [O II]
